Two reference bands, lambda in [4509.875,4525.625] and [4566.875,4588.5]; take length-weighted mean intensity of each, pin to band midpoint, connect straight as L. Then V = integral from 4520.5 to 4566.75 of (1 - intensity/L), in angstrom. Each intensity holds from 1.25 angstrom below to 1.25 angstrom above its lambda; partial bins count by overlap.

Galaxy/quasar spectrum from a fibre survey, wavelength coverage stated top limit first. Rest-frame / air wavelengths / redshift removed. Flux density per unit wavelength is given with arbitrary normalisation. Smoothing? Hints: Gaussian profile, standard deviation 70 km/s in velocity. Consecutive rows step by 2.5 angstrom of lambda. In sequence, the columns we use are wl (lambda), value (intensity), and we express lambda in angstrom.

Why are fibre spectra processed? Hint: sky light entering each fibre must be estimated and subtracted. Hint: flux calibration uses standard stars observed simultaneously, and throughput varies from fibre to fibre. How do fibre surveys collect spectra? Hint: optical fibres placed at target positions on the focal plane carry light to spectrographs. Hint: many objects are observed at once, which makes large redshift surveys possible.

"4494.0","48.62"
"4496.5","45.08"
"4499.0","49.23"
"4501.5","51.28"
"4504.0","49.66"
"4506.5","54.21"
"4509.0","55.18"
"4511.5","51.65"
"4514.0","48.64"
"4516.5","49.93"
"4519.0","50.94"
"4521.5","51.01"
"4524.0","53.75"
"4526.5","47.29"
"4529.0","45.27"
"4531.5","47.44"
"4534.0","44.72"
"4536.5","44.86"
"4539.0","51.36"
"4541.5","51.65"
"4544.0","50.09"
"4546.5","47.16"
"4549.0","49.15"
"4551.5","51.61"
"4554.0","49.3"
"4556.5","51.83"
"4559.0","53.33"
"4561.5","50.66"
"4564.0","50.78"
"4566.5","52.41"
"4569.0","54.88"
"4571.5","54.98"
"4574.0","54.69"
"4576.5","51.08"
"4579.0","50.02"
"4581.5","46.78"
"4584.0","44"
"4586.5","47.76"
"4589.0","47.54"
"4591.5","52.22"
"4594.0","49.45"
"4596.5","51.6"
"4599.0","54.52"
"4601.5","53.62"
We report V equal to 1.1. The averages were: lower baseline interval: 51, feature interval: 49.6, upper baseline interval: 50.5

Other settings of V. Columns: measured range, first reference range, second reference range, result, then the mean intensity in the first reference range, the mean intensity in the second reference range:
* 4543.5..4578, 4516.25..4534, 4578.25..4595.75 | -2.1 angstrom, 49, 48.3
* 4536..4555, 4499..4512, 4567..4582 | 1.0 angstrom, 52.1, 52.4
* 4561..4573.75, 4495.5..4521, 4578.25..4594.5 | -1.1 angstrom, 50.6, 48.1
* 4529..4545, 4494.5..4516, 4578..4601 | 0.6 angstrom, 50.5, 49.5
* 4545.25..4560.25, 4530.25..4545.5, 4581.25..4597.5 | -0.6 angstrom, 48.3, 48.5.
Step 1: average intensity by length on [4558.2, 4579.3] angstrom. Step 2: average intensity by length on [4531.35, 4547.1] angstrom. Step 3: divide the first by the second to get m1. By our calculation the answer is 1.09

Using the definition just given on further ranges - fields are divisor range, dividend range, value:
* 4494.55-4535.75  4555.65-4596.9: 1.02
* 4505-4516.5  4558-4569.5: 1.00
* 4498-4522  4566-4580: 1.04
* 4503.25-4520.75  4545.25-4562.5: 0.98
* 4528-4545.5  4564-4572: 1.12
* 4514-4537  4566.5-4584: 1.06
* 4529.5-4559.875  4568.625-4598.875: 1.02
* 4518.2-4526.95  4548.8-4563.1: 1.00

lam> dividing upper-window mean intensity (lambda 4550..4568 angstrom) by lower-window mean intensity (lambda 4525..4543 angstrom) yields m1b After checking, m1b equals 1.1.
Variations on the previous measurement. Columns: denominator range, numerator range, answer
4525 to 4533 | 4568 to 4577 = 1.16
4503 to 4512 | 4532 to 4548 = 0.91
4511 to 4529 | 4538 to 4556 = 1.00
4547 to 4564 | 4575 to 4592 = 0.95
